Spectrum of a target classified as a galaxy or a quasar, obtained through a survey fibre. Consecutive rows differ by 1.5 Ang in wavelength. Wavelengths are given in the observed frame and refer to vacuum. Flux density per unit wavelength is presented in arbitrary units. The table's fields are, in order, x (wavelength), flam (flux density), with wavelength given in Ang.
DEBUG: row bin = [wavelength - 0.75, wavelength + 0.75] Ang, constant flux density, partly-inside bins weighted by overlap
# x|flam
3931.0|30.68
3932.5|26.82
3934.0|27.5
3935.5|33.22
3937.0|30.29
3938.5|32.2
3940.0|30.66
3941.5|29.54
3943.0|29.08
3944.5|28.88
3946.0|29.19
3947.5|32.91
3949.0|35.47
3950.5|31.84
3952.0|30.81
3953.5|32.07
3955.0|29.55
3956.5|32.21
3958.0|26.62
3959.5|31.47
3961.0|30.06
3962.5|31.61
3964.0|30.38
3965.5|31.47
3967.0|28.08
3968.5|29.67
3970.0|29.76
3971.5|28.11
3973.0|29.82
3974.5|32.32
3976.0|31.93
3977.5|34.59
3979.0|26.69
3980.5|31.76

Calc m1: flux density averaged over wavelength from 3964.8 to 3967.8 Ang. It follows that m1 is 29.7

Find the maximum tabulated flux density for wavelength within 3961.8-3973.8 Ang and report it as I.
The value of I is 31.61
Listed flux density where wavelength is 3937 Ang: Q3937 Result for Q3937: 30.29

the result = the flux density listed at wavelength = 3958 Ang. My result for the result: 26.62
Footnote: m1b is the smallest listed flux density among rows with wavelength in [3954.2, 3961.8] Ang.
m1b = 26.62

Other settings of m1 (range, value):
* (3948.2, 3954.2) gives 32.6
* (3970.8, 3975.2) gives 30.1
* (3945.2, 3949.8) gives 32.5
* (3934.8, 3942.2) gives 31.2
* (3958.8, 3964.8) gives 30.9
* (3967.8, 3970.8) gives 29.7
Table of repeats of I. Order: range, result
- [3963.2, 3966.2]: 31.47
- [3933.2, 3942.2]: 33.22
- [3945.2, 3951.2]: 35.47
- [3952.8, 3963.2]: 32.21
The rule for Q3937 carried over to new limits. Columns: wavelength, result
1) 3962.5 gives 31.61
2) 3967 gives 28.08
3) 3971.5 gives 28.11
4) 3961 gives 30.06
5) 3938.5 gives 32.2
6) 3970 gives 29.76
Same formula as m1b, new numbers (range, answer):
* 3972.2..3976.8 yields 29.82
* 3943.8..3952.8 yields 28.88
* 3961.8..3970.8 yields 28.08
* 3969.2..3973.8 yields 28.11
